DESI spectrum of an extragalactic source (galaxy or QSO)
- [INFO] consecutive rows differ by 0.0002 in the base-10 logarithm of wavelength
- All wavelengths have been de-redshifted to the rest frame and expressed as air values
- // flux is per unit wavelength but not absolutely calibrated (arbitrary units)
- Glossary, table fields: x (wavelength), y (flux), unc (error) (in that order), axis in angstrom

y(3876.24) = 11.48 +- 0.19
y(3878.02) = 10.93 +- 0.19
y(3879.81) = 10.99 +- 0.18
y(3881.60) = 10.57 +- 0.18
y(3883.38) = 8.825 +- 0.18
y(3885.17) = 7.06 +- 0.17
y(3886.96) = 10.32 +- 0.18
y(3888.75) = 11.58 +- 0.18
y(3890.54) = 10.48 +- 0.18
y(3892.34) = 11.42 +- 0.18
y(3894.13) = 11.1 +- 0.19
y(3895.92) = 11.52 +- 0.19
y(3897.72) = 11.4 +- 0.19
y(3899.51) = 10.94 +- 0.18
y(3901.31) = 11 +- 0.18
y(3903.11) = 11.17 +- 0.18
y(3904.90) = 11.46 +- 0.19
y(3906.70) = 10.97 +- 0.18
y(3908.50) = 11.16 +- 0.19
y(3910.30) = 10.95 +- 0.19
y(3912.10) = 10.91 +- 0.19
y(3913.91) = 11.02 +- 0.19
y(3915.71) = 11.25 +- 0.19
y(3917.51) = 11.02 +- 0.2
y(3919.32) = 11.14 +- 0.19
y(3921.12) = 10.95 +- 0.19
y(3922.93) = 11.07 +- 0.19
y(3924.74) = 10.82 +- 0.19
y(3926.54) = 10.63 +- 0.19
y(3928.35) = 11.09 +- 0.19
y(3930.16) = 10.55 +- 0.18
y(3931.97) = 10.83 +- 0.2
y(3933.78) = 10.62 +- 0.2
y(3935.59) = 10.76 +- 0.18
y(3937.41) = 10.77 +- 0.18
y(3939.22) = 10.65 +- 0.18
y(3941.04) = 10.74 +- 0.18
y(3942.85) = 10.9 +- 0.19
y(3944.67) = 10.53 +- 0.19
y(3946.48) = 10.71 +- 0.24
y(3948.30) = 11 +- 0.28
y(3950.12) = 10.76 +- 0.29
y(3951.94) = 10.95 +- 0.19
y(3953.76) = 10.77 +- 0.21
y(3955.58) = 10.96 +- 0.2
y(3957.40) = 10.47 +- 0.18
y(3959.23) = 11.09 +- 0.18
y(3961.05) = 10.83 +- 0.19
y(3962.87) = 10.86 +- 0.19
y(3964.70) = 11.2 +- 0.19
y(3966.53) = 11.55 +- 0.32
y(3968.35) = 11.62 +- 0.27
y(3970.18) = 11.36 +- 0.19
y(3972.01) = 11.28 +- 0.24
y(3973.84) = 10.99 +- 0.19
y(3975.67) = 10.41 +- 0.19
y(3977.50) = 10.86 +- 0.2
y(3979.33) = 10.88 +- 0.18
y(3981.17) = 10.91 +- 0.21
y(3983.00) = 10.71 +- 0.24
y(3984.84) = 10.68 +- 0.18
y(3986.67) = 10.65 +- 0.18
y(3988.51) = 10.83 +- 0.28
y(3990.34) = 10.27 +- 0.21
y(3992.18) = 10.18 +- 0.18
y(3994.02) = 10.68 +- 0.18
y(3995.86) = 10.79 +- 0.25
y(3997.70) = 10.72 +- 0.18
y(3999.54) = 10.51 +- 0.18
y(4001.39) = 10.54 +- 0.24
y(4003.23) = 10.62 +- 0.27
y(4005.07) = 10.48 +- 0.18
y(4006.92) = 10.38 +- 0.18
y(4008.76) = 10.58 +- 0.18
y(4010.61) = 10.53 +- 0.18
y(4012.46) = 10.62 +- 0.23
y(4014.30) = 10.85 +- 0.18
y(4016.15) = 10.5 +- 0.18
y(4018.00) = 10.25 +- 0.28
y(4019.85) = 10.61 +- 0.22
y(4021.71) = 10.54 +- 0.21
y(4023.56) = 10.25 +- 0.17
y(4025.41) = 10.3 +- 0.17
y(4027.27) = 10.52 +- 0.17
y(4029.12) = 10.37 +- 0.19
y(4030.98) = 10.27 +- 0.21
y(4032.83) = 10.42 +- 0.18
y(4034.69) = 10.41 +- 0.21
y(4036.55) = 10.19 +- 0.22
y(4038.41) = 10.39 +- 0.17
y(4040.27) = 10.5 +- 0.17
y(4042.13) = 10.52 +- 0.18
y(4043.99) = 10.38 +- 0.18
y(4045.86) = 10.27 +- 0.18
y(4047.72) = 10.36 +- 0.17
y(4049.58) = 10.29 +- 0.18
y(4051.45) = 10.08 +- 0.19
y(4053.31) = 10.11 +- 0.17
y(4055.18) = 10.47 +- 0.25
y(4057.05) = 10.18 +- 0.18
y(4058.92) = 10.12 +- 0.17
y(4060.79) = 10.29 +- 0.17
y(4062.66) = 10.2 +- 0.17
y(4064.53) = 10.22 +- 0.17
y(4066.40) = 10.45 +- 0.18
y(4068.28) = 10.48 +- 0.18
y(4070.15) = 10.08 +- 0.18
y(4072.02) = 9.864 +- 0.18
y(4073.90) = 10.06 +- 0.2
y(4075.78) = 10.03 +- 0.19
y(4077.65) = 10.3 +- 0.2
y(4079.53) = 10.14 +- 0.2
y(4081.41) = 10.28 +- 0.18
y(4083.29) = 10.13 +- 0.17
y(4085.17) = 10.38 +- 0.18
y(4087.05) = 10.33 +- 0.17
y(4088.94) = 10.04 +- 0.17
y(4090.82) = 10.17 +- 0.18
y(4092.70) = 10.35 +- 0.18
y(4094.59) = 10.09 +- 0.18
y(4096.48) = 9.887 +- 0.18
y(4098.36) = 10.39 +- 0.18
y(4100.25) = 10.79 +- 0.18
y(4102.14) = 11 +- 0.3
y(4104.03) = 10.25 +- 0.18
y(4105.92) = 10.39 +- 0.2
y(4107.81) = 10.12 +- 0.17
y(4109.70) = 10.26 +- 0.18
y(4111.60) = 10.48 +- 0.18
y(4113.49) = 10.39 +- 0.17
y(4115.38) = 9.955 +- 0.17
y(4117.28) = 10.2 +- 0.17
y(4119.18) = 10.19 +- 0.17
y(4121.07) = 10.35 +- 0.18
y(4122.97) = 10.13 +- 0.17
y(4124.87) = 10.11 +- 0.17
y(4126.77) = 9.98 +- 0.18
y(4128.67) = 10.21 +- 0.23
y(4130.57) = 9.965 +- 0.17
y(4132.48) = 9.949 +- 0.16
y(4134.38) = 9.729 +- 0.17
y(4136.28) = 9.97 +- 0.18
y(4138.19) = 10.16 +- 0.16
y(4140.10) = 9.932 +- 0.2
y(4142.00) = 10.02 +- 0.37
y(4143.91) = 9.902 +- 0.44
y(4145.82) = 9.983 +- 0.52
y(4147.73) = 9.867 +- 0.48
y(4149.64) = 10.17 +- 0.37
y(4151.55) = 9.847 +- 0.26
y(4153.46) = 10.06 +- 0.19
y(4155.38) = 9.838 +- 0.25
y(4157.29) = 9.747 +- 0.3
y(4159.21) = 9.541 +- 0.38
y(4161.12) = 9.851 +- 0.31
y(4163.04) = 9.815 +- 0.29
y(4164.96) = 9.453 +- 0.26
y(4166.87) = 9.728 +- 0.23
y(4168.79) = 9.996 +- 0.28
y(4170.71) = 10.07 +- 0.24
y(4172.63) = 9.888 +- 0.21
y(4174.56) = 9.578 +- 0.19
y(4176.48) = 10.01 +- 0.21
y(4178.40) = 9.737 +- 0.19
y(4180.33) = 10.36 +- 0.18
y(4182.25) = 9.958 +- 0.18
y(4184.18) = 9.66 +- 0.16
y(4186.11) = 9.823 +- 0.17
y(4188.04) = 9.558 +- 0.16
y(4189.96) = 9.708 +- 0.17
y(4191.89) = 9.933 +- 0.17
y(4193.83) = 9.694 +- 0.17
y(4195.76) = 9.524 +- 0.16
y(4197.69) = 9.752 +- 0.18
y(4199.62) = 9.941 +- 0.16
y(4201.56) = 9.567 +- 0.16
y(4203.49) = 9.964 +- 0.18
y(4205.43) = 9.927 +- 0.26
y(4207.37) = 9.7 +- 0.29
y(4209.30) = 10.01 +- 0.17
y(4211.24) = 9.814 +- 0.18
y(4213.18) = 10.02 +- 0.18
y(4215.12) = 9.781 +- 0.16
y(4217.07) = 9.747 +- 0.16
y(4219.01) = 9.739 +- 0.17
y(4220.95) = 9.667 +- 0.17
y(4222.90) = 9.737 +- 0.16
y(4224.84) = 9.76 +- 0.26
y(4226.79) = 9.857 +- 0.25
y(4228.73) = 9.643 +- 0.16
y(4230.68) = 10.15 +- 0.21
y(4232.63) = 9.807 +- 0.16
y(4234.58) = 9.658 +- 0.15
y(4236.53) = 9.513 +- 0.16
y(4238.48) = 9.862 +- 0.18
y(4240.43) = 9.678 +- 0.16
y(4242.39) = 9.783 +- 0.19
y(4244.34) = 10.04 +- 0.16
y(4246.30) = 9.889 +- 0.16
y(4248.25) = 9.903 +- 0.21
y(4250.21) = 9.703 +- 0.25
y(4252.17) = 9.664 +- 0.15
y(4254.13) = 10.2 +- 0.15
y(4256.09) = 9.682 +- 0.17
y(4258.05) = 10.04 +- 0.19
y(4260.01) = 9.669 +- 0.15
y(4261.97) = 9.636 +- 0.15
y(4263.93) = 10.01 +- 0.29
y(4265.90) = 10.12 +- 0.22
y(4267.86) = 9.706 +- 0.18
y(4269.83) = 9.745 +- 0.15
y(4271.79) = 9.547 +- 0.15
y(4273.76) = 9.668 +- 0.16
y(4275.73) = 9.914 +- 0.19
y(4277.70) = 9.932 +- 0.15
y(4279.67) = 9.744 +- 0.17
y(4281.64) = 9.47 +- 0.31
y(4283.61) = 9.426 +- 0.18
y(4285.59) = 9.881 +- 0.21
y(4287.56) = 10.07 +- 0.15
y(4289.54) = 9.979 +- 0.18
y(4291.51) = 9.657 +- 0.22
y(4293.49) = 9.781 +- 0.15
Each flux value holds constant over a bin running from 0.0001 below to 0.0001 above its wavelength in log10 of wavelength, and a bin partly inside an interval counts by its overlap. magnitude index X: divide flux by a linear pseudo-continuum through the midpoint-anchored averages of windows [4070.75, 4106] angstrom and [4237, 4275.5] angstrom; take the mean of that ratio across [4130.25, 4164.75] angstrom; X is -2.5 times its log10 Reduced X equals 0.02 mag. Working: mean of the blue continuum 10.3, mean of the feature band 9.89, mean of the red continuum 9.82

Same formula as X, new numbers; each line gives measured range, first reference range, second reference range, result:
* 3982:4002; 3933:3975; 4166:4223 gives 0.016 mag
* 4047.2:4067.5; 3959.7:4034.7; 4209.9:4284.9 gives 0.023 mag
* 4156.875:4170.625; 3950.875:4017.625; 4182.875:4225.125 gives 0.022 mag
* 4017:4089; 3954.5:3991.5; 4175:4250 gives 0.027 mag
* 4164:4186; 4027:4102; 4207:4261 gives 0.013 mag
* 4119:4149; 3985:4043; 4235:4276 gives 0.014 mag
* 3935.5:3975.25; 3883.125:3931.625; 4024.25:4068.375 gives -0.029 mag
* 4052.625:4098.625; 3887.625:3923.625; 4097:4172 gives 0.015 mag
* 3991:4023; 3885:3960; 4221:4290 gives 0.006 mag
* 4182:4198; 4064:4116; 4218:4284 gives 0.027 mag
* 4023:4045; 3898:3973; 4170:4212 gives 0.015 mag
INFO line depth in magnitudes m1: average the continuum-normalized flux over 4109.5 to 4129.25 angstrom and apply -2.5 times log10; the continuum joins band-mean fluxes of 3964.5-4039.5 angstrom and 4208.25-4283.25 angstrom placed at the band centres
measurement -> 0.00 mag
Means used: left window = 10.6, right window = 9.8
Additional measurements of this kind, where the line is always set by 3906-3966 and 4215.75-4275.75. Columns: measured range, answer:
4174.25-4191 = 0.020 mag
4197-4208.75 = 0.014 mag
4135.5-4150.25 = 0.017 mag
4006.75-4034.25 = 0.012 mag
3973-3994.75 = 0.004 mag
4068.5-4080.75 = 0.030 mag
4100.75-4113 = -0.015 mag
